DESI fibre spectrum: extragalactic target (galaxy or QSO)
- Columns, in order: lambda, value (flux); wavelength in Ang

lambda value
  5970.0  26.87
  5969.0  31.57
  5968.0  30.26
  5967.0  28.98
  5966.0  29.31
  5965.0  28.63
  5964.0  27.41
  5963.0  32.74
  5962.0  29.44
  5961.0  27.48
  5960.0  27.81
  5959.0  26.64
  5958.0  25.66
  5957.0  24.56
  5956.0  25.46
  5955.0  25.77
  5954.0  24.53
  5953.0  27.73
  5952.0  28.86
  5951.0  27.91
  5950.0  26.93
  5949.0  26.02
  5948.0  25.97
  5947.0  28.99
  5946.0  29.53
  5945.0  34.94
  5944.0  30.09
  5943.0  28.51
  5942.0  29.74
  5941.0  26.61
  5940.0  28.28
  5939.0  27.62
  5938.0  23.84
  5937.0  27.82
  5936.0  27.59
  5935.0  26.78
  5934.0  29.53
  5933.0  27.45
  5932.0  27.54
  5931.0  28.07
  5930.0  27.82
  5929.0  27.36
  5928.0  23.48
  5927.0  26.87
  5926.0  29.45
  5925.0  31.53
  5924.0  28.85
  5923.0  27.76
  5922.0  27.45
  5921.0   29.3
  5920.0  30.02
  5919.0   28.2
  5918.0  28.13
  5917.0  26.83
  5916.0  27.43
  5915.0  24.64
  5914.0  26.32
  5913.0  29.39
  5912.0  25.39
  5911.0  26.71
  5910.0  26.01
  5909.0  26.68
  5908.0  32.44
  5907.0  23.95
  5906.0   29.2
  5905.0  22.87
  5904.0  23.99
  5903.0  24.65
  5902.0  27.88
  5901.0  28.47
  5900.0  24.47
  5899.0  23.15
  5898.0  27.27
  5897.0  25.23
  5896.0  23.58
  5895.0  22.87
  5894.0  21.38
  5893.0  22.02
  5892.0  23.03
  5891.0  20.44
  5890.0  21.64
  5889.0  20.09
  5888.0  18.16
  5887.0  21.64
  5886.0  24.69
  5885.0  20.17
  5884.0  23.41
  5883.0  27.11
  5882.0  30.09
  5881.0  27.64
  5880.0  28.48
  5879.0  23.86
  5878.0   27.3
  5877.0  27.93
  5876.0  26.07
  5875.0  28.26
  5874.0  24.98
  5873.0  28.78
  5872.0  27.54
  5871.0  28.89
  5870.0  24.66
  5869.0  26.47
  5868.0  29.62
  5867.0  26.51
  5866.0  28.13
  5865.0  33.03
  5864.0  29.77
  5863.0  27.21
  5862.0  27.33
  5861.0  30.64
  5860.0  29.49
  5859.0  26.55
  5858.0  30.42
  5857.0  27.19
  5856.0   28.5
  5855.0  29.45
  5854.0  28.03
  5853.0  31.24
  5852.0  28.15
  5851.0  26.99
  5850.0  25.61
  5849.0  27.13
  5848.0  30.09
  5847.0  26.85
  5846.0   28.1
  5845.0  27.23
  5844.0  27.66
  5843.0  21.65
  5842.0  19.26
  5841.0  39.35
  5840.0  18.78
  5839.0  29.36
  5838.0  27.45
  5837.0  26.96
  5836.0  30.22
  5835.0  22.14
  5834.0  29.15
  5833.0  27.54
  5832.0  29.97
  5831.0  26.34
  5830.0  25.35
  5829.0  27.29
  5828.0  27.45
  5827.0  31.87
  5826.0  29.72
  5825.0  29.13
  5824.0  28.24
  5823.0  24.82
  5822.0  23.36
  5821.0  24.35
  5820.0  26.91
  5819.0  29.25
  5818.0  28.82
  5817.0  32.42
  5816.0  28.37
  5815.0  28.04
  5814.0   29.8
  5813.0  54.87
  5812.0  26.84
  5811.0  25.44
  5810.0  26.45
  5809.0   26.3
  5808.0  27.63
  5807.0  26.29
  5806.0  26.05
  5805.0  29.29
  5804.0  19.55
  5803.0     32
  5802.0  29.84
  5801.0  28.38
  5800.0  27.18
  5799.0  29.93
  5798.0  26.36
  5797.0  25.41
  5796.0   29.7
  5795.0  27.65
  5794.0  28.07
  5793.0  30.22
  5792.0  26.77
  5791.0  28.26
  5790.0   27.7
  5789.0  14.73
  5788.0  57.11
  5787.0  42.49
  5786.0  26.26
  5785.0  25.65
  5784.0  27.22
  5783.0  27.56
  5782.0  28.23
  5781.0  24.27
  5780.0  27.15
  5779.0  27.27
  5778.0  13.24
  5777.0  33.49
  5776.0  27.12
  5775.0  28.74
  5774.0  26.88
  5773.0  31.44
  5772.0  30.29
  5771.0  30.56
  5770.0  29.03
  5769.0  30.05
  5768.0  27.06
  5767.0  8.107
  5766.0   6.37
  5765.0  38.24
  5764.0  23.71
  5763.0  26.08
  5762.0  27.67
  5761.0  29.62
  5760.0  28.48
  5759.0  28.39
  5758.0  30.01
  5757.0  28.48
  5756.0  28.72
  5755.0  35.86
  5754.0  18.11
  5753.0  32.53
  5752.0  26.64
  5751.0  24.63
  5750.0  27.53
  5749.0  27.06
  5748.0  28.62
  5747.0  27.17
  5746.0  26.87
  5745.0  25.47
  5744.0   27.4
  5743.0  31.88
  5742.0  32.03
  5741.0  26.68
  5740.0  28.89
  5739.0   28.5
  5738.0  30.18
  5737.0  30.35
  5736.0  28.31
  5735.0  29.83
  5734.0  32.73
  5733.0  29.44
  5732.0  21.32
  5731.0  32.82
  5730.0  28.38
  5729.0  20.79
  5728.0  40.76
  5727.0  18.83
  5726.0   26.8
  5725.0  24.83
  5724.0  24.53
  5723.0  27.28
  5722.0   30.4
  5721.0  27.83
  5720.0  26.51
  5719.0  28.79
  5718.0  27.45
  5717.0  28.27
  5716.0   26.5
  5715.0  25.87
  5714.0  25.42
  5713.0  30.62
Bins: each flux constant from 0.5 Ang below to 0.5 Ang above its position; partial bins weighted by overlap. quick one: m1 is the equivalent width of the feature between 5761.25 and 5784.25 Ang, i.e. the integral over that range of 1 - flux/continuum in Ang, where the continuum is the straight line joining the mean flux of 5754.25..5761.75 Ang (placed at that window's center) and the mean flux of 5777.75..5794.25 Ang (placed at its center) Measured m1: 2.3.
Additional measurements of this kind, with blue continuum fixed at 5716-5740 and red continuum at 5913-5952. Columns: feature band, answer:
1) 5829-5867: 0.29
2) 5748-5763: -0.03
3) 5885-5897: 2.62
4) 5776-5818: -1.12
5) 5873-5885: 0.58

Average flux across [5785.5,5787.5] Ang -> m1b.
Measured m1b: 34.4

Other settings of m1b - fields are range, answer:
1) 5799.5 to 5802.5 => 28.5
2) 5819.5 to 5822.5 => 24.9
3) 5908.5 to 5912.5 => 26.2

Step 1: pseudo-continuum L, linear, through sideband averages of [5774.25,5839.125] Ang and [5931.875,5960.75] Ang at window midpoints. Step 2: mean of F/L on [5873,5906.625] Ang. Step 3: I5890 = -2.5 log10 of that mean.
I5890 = 0.132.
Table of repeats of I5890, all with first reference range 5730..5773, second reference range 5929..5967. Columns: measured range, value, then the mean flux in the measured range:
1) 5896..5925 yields 0.036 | 26.9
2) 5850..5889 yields 0.027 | 27.1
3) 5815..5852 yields 0.015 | 27.4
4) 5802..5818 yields -0.059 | 29.3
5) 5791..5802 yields -0.013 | 28.1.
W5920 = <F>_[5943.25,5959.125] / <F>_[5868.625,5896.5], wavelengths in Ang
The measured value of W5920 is 1.11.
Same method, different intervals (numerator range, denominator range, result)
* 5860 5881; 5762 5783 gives 1.07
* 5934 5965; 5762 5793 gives 1.01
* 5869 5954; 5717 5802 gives 0.95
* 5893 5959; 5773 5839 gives 0.95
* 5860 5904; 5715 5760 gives 0.92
